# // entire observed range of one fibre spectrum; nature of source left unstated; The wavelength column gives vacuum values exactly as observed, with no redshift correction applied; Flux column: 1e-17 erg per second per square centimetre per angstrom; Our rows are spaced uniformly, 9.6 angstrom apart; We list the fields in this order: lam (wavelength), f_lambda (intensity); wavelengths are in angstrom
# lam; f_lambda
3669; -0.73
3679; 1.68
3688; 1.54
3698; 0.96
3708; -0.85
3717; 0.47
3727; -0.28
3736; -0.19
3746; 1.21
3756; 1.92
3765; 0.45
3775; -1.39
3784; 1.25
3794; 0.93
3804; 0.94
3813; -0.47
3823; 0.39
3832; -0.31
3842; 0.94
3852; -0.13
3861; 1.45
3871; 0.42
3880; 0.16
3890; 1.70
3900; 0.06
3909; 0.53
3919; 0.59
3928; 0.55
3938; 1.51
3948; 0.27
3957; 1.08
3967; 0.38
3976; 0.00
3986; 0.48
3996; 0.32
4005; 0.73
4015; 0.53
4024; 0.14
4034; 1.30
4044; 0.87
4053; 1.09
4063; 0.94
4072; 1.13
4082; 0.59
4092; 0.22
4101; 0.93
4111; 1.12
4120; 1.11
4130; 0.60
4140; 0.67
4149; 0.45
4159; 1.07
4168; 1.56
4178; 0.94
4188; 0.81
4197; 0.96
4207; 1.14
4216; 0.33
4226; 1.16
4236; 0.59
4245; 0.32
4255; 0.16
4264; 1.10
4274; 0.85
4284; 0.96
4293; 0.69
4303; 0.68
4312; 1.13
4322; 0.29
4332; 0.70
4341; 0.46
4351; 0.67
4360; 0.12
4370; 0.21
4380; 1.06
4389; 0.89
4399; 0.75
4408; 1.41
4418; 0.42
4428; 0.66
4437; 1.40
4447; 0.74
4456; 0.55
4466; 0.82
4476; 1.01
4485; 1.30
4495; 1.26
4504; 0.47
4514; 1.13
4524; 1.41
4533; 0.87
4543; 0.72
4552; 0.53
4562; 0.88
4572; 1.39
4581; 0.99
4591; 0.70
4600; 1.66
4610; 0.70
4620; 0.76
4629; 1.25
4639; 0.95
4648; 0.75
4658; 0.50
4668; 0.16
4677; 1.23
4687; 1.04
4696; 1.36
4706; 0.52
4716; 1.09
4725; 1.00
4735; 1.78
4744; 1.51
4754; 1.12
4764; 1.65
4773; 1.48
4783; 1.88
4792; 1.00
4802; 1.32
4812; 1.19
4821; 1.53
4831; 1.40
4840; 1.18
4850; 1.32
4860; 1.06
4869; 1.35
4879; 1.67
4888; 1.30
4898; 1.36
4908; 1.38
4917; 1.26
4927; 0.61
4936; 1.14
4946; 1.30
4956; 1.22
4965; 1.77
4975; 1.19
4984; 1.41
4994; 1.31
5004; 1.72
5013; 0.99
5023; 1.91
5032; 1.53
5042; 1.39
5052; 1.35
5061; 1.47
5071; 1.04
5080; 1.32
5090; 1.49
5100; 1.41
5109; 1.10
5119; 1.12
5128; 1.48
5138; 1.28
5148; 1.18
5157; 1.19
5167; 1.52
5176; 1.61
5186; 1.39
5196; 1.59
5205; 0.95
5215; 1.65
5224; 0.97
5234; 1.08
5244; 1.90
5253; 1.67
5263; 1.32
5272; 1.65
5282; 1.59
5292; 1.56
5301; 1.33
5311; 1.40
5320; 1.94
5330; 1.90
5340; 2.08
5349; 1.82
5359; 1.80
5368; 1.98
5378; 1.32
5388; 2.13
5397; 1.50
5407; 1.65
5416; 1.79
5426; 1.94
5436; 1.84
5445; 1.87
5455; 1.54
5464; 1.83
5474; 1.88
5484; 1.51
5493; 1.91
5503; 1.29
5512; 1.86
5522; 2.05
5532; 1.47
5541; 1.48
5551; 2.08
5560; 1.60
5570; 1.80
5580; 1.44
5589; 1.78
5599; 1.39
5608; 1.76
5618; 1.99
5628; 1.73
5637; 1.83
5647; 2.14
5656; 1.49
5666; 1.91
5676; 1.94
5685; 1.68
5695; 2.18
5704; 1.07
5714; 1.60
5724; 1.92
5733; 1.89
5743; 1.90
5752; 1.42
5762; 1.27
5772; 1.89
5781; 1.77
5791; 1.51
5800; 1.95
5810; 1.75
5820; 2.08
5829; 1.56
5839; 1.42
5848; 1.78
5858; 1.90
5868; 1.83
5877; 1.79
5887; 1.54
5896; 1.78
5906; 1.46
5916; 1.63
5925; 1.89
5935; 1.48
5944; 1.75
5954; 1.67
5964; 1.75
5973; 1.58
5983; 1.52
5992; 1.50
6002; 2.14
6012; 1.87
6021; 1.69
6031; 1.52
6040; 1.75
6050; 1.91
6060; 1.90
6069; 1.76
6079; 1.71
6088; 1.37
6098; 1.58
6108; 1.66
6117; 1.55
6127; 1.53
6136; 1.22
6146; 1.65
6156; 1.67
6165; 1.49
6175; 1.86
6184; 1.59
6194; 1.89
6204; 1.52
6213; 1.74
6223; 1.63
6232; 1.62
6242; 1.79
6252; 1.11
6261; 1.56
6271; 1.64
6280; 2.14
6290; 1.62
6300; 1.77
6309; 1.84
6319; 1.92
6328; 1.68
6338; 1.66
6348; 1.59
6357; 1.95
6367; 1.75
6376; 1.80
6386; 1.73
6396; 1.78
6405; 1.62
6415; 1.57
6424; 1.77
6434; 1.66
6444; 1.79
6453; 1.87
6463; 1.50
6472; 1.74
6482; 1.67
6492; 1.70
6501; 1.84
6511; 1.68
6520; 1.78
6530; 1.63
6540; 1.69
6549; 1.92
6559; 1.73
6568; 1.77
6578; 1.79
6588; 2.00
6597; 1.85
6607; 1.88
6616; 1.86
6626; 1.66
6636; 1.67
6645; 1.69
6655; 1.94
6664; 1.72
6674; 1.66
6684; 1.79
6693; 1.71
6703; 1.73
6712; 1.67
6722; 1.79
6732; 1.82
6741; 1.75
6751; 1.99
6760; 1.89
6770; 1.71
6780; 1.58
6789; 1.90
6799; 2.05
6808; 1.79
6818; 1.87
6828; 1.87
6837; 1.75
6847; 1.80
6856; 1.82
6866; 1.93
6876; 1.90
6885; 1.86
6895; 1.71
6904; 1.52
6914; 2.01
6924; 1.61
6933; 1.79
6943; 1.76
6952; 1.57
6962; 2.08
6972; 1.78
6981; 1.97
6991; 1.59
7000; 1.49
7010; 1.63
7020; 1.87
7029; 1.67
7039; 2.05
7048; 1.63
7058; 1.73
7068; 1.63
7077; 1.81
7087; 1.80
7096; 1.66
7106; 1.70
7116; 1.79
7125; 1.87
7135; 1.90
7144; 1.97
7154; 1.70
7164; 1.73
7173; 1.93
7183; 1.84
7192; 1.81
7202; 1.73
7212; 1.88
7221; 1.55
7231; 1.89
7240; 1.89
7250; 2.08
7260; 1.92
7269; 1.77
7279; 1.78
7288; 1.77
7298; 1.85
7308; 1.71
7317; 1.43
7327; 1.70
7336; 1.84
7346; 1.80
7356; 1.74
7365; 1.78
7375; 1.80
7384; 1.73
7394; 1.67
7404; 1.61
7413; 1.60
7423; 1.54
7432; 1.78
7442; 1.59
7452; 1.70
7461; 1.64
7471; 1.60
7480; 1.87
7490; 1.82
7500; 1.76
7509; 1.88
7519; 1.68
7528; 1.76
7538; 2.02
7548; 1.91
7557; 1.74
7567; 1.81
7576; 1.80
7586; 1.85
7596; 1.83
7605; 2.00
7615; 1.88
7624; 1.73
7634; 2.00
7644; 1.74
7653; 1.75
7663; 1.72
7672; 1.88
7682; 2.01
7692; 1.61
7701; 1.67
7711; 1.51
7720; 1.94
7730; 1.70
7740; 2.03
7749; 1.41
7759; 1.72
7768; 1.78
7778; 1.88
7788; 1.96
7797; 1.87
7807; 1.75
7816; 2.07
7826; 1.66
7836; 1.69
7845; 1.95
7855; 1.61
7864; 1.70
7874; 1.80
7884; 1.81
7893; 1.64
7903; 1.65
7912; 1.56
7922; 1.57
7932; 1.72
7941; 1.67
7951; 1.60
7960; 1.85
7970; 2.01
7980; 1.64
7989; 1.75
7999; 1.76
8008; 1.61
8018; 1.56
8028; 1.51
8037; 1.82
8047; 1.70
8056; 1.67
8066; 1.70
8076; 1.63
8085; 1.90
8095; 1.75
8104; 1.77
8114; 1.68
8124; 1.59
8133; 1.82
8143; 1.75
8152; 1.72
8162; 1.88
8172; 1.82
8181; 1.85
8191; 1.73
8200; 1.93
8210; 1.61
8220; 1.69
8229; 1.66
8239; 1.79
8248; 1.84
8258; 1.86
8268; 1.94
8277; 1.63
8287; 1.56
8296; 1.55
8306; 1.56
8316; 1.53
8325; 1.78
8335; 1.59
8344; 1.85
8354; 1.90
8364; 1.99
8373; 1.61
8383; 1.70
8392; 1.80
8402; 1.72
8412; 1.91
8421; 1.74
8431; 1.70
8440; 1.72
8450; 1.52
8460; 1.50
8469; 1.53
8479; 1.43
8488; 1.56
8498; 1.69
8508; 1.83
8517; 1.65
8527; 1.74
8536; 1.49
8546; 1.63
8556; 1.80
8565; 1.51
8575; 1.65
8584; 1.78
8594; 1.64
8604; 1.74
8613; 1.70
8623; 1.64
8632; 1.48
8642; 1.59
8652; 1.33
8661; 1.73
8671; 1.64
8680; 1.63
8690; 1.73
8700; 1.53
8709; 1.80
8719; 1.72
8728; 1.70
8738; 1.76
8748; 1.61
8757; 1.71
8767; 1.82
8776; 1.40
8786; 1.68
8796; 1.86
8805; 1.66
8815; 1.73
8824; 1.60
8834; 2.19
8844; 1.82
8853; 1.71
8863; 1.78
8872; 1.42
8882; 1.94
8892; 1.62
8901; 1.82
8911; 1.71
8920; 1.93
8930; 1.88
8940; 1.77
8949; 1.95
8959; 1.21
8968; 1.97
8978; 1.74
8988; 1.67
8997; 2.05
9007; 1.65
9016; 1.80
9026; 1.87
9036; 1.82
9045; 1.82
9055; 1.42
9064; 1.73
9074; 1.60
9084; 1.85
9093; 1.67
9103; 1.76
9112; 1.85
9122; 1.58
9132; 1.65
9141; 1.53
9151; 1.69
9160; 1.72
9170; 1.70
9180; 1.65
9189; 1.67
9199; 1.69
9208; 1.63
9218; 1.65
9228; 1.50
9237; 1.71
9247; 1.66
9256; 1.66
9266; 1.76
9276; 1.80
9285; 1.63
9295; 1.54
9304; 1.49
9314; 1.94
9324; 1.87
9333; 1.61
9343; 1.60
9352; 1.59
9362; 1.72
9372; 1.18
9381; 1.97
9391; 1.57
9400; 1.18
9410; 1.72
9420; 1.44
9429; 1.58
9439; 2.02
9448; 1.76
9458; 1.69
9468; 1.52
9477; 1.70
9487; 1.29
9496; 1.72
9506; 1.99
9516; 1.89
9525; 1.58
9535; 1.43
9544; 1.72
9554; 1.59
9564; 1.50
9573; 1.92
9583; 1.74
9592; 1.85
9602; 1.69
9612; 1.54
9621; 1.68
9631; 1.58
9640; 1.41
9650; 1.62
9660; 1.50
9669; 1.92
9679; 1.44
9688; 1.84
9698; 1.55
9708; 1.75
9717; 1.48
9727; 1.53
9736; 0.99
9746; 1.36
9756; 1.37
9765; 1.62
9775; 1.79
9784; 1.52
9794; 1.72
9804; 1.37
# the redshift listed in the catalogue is 0.19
